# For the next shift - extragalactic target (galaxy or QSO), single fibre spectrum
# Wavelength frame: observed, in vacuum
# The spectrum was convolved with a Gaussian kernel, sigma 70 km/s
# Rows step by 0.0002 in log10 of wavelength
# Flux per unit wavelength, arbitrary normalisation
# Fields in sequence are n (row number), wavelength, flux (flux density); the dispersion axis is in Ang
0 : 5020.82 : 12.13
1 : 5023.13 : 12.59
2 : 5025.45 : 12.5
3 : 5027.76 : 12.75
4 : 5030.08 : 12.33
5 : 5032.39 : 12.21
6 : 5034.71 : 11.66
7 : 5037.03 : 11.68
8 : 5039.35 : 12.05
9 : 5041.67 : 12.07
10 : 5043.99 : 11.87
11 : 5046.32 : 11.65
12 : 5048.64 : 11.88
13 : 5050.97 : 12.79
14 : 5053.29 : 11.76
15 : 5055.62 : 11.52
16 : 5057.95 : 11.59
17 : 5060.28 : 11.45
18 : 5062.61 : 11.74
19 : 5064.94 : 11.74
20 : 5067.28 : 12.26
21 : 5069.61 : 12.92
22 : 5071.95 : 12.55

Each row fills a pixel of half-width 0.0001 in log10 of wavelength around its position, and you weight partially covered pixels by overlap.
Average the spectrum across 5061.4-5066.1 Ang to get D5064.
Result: 11.7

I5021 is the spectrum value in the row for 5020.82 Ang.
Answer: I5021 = 12.13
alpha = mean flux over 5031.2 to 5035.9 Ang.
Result 11.9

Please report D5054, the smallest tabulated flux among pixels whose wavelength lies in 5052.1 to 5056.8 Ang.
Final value 11.52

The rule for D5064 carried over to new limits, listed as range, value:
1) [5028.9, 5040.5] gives 12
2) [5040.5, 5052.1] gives 12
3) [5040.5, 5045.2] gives 12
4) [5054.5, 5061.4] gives 11.5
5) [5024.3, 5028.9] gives 12.6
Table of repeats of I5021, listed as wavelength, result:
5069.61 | 12.92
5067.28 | 12.26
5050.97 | 12.79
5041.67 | 12.07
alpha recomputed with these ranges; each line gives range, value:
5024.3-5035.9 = 12.3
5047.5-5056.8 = 12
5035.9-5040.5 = 11.9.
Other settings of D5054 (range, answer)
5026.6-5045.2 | 11.66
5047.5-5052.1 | 11.88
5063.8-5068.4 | 11.74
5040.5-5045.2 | 11.87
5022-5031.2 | 12.33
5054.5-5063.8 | 11.45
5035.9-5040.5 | 11.68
